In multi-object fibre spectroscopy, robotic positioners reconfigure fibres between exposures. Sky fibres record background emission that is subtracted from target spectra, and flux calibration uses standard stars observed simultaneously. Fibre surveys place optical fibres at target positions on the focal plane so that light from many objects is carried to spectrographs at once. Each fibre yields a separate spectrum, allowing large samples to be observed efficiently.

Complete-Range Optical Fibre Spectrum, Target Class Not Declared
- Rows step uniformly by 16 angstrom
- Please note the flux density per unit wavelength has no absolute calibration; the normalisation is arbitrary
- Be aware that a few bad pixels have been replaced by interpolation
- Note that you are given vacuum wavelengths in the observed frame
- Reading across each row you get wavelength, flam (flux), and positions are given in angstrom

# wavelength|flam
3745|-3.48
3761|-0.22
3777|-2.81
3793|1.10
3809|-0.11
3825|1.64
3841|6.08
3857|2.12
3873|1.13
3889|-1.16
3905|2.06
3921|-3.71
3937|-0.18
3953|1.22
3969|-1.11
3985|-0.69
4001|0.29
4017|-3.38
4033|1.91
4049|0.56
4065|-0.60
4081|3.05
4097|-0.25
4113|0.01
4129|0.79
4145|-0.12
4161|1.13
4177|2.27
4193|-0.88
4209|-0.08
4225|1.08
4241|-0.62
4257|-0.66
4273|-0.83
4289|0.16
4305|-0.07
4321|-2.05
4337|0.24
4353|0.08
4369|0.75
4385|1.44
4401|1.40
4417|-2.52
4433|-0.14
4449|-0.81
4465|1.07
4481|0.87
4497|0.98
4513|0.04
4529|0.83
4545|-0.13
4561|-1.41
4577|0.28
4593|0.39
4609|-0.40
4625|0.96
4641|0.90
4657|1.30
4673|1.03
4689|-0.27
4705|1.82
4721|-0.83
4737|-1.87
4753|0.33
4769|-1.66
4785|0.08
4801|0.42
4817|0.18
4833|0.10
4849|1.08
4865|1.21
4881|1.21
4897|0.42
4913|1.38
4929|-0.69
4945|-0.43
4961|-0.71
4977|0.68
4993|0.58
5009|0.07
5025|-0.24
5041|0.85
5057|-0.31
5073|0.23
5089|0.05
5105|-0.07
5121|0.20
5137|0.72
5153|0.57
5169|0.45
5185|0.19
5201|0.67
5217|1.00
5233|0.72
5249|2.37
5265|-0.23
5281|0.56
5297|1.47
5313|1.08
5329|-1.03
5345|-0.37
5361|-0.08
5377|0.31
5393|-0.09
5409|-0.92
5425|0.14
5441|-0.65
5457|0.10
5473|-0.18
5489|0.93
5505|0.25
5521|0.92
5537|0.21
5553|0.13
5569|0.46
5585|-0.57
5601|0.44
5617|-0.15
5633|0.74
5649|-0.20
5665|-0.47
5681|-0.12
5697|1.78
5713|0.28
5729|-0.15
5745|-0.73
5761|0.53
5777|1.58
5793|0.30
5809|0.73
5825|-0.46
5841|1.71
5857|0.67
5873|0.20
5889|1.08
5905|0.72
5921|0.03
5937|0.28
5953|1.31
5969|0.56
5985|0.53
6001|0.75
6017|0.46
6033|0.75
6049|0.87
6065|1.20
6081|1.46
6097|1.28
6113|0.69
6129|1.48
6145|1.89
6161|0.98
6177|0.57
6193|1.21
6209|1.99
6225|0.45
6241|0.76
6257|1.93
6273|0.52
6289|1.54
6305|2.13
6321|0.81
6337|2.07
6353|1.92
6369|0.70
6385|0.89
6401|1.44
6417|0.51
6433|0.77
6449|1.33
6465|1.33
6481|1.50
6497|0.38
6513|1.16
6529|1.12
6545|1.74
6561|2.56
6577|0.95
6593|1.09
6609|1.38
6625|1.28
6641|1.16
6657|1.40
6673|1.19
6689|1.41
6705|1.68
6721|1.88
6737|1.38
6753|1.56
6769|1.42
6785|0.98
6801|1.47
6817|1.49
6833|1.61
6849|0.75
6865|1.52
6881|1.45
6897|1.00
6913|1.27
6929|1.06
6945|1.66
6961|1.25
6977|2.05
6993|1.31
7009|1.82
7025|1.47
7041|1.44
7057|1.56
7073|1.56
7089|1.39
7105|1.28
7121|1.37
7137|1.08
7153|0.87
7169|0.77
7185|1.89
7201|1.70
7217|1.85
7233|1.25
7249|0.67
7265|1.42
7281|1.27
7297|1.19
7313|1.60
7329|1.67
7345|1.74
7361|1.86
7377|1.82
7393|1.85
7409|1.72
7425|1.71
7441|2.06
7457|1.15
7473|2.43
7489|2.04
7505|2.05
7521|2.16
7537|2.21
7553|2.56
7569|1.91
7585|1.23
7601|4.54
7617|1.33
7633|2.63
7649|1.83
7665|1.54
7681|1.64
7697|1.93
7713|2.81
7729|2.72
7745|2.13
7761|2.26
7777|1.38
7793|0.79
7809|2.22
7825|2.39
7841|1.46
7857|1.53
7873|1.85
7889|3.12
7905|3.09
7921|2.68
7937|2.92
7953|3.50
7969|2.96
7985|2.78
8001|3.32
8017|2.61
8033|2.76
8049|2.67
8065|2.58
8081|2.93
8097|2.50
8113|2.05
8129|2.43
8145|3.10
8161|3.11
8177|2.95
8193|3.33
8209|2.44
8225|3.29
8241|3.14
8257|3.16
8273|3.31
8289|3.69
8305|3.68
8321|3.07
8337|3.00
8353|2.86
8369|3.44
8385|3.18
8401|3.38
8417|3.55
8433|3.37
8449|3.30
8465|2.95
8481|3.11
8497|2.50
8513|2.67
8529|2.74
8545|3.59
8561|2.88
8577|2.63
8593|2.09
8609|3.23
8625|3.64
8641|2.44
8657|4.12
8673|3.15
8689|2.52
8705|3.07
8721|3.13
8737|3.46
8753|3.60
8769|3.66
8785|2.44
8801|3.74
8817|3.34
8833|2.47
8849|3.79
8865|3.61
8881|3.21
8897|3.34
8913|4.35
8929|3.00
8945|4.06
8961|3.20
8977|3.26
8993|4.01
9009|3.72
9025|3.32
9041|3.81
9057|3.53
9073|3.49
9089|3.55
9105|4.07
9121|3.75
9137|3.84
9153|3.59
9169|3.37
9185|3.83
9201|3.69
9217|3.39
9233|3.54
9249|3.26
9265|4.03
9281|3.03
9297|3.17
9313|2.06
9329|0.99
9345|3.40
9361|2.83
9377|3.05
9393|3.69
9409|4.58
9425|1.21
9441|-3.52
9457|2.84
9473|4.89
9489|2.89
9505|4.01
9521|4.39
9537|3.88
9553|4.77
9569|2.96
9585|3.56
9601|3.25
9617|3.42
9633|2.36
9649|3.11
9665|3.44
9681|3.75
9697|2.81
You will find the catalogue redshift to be 0.979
